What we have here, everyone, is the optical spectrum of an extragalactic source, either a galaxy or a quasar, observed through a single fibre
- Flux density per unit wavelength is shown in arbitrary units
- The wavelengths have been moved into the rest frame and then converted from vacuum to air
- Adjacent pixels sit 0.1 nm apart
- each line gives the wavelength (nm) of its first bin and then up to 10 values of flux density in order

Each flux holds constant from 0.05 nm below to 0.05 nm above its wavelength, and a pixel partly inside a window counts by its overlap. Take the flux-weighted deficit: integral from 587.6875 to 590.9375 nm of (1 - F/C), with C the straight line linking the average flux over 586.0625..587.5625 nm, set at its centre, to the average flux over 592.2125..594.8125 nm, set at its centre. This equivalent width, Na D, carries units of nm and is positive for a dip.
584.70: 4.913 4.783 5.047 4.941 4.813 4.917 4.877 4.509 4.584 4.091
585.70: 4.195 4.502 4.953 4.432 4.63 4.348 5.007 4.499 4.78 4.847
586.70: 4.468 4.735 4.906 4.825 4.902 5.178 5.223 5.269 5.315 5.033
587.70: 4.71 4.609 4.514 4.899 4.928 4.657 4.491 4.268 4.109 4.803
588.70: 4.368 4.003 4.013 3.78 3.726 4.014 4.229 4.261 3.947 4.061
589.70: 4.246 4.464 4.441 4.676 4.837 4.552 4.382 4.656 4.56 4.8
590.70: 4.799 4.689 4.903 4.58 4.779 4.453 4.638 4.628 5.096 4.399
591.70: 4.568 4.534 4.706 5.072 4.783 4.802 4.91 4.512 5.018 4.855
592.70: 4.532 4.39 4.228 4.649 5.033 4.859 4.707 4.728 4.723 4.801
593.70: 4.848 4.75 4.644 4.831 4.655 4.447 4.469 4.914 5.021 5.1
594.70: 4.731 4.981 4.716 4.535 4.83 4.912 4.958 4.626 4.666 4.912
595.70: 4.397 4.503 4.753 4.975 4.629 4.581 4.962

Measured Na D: 0.26 nm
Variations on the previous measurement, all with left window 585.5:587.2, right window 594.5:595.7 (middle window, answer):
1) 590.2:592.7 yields 0.02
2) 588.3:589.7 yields 0.17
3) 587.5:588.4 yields -0.01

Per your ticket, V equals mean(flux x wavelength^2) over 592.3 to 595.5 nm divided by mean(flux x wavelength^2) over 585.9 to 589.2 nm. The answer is 1.05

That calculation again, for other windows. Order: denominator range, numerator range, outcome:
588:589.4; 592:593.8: 1.12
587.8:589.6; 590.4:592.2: 1.11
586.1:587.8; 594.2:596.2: 1.01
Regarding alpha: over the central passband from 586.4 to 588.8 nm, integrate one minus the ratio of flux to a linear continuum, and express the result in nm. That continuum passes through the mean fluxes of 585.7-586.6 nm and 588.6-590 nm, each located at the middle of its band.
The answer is -0.183 nm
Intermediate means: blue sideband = 4.63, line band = 4.75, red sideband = 4.16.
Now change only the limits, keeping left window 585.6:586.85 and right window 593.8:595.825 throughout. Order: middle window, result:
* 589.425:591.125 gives 0.04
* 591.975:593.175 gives -0.01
